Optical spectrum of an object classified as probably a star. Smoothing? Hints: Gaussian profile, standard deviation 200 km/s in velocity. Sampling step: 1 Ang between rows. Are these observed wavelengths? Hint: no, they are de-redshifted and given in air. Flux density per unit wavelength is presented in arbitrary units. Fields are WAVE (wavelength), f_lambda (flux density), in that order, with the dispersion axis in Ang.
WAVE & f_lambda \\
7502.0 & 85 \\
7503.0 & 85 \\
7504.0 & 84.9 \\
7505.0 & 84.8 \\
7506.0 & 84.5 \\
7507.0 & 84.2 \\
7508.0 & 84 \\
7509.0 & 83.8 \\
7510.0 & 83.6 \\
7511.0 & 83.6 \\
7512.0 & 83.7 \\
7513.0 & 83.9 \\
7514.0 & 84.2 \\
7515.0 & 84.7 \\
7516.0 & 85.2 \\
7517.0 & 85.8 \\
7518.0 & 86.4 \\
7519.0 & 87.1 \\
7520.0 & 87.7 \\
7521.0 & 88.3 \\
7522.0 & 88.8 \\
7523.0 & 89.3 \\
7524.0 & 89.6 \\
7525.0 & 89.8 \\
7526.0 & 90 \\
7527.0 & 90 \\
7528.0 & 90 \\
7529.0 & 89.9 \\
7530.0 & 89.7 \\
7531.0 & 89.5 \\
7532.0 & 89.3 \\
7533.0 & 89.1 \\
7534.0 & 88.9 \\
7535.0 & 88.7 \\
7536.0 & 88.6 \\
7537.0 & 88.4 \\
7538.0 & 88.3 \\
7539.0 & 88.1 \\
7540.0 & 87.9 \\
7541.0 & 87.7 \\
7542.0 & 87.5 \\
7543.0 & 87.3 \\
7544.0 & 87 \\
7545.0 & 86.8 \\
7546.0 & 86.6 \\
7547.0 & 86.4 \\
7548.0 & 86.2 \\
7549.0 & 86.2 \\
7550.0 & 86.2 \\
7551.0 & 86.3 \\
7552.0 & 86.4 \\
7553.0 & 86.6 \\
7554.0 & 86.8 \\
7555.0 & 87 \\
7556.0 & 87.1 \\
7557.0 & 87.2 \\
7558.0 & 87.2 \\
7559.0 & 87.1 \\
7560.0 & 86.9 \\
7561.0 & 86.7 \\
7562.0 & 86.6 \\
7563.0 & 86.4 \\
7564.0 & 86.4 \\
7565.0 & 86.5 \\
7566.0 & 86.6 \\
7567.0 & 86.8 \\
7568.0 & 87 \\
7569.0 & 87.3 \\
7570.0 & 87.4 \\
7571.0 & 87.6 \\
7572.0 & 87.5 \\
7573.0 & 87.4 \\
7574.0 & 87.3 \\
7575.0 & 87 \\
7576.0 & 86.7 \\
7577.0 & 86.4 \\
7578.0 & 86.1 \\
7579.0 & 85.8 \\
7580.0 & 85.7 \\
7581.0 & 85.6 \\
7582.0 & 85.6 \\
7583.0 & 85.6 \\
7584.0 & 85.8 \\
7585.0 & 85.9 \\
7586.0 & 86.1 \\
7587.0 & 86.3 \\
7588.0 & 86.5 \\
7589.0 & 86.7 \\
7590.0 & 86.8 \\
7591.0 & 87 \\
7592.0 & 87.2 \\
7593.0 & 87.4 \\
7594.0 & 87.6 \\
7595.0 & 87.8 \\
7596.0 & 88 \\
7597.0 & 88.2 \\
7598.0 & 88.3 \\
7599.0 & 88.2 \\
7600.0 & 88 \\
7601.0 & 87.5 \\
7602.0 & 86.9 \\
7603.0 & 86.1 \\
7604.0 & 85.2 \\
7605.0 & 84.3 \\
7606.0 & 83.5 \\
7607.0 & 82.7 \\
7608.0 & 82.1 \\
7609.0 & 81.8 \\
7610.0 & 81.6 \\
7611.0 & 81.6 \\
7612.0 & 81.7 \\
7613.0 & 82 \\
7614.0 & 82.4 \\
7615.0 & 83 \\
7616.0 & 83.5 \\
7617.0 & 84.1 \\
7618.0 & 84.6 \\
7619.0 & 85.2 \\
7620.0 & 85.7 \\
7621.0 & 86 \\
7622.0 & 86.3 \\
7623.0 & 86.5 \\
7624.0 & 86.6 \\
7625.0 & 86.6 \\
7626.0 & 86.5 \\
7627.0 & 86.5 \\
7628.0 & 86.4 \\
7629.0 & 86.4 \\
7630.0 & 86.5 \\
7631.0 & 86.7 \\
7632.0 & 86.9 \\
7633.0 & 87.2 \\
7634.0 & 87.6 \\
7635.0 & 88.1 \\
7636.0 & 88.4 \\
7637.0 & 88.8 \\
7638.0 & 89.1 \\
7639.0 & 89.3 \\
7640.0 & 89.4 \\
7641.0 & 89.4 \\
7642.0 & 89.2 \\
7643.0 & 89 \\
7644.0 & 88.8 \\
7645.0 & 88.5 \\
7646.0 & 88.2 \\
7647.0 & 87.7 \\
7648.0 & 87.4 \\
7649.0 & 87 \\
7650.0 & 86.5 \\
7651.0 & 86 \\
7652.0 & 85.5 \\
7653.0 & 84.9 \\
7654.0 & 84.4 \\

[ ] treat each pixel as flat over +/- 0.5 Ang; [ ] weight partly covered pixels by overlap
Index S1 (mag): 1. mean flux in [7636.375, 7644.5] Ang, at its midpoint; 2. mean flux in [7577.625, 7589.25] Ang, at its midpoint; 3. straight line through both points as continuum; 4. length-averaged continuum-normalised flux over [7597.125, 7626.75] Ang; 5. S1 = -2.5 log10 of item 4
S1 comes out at 0.03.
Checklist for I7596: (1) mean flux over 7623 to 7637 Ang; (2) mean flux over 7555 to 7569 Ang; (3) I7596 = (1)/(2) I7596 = 1.00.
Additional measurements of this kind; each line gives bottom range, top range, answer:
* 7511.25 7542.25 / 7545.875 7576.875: 0.99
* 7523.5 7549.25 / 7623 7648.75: 0.99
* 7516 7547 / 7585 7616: 0.97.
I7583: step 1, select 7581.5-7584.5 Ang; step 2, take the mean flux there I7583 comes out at 85.7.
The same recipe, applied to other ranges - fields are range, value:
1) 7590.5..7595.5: 87.4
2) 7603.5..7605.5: 84.8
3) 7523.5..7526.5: 89.8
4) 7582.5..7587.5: 85.9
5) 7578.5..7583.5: 85.7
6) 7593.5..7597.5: 87.9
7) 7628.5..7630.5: 86.5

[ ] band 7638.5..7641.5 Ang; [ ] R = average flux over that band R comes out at 89.4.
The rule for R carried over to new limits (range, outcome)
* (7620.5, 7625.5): 86.4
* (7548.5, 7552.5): 86.3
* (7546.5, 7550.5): 86.2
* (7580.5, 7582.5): 85.6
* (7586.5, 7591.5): 86.7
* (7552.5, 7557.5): 86.9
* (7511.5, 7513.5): 83.8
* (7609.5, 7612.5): 81.6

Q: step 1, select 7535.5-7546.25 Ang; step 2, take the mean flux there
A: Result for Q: 87.7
